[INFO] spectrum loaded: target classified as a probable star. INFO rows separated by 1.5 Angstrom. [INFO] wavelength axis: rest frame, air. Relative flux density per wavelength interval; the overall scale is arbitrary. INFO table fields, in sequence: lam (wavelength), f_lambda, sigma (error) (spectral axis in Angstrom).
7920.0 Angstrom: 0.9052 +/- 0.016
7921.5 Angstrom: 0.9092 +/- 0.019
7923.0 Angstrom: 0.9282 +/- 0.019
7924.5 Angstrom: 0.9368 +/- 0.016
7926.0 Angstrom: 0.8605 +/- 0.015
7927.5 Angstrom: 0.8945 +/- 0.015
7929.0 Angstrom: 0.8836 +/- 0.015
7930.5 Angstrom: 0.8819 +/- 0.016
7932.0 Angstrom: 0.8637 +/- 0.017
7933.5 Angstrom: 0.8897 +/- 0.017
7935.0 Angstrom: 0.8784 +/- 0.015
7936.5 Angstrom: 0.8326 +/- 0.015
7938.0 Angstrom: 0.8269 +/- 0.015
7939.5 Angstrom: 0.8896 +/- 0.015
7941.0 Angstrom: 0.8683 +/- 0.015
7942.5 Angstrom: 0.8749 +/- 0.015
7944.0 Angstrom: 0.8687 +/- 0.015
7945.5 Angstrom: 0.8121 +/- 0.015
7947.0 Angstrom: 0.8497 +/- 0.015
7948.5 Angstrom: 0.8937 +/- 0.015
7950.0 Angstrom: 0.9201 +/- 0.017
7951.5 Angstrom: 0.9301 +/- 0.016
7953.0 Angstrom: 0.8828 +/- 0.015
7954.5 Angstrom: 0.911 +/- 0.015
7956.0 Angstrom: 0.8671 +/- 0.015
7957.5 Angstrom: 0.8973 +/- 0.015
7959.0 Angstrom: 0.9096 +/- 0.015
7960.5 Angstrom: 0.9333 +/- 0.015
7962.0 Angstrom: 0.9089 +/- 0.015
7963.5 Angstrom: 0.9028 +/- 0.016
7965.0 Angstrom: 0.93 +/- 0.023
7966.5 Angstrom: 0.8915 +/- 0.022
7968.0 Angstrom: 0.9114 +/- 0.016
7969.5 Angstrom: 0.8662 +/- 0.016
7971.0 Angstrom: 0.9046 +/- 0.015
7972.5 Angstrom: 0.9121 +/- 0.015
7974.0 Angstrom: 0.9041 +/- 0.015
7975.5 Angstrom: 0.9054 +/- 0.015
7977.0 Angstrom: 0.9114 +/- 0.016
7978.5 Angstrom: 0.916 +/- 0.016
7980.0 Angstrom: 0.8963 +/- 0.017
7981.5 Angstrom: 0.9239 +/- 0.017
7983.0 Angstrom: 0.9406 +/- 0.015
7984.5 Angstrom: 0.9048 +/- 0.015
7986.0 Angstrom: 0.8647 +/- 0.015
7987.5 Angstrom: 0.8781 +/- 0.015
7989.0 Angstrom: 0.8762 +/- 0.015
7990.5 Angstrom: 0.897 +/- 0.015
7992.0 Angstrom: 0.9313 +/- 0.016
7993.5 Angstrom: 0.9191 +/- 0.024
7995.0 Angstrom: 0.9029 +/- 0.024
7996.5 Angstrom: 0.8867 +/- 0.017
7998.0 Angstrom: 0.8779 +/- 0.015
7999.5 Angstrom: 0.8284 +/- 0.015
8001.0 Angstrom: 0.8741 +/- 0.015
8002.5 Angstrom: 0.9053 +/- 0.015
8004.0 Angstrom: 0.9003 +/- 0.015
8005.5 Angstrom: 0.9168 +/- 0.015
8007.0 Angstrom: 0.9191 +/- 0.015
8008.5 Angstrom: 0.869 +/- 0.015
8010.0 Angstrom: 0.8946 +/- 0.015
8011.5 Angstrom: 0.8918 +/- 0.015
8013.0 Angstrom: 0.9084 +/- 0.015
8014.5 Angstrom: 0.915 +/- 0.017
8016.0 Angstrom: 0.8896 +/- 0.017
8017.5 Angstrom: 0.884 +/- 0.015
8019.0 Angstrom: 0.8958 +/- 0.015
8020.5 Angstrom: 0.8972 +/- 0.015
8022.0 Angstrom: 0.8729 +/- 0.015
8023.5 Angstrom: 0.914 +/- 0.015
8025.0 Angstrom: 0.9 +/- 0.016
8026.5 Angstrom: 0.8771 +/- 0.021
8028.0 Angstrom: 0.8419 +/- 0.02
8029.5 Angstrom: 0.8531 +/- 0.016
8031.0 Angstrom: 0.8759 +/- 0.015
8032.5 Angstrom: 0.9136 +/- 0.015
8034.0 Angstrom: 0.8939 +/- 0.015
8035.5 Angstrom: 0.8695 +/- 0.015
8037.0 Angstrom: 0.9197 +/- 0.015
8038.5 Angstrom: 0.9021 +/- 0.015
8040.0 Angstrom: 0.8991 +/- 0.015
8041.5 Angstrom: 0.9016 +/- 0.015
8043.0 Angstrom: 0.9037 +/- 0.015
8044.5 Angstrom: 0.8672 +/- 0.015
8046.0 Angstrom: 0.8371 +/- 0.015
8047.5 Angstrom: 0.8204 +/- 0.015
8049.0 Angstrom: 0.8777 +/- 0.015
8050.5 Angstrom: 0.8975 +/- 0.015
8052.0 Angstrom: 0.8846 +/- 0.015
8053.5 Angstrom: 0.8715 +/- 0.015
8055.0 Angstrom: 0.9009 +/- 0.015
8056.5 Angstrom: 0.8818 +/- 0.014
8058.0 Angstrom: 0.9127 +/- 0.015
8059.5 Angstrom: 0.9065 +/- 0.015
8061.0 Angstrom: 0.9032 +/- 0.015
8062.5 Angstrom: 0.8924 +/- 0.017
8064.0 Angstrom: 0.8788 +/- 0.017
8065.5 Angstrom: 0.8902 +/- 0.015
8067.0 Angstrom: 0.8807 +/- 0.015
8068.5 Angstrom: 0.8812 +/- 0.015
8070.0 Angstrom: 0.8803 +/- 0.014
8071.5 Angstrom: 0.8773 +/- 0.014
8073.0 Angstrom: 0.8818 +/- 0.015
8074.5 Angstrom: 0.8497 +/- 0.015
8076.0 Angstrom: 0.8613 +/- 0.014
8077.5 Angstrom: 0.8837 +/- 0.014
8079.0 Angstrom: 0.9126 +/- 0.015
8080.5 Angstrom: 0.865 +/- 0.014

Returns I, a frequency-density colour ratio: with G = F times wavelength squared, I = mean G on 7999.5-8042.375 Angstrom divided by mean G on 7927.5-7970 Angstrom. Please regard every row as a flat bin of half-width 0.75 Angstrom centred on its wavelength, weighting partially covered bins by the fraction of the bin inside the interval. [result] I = 1.0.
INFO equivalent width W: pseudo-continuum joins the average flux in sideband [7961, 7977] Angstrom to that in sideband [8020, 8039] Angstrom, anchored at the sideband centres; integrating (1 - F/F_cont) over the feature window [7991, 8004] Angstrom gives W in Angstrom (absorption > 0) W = 0.1 Angstrom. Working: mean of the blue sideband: 0.905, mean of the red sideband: 0.887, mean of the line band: 0.891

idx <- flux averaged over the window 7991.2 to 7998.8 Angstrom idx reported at 0.903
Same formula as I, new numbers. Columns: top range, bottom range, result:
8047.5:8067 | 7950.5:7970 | 1.01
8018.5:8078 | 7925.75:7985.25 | 1.01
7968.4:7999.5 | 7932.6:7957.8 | 1.04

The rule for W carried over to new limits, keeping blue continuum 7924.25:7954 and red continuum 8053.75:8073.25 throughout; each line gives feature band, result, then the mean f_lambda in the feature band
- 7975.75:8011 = -0.6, 0.897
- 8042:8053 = 0.2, 0.871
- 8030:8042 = -0.1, 0.896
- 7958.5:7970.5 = -0.4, 0.907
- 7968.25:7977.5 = -0.2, 0.901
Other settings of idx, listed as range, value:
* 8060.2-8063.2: 0.898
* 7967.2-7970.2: 0.889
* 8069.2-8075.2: 0.873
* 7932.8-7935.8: 0.883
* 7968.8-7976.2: 0.899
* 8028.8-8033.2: 0.881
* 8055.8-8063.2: 0.899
